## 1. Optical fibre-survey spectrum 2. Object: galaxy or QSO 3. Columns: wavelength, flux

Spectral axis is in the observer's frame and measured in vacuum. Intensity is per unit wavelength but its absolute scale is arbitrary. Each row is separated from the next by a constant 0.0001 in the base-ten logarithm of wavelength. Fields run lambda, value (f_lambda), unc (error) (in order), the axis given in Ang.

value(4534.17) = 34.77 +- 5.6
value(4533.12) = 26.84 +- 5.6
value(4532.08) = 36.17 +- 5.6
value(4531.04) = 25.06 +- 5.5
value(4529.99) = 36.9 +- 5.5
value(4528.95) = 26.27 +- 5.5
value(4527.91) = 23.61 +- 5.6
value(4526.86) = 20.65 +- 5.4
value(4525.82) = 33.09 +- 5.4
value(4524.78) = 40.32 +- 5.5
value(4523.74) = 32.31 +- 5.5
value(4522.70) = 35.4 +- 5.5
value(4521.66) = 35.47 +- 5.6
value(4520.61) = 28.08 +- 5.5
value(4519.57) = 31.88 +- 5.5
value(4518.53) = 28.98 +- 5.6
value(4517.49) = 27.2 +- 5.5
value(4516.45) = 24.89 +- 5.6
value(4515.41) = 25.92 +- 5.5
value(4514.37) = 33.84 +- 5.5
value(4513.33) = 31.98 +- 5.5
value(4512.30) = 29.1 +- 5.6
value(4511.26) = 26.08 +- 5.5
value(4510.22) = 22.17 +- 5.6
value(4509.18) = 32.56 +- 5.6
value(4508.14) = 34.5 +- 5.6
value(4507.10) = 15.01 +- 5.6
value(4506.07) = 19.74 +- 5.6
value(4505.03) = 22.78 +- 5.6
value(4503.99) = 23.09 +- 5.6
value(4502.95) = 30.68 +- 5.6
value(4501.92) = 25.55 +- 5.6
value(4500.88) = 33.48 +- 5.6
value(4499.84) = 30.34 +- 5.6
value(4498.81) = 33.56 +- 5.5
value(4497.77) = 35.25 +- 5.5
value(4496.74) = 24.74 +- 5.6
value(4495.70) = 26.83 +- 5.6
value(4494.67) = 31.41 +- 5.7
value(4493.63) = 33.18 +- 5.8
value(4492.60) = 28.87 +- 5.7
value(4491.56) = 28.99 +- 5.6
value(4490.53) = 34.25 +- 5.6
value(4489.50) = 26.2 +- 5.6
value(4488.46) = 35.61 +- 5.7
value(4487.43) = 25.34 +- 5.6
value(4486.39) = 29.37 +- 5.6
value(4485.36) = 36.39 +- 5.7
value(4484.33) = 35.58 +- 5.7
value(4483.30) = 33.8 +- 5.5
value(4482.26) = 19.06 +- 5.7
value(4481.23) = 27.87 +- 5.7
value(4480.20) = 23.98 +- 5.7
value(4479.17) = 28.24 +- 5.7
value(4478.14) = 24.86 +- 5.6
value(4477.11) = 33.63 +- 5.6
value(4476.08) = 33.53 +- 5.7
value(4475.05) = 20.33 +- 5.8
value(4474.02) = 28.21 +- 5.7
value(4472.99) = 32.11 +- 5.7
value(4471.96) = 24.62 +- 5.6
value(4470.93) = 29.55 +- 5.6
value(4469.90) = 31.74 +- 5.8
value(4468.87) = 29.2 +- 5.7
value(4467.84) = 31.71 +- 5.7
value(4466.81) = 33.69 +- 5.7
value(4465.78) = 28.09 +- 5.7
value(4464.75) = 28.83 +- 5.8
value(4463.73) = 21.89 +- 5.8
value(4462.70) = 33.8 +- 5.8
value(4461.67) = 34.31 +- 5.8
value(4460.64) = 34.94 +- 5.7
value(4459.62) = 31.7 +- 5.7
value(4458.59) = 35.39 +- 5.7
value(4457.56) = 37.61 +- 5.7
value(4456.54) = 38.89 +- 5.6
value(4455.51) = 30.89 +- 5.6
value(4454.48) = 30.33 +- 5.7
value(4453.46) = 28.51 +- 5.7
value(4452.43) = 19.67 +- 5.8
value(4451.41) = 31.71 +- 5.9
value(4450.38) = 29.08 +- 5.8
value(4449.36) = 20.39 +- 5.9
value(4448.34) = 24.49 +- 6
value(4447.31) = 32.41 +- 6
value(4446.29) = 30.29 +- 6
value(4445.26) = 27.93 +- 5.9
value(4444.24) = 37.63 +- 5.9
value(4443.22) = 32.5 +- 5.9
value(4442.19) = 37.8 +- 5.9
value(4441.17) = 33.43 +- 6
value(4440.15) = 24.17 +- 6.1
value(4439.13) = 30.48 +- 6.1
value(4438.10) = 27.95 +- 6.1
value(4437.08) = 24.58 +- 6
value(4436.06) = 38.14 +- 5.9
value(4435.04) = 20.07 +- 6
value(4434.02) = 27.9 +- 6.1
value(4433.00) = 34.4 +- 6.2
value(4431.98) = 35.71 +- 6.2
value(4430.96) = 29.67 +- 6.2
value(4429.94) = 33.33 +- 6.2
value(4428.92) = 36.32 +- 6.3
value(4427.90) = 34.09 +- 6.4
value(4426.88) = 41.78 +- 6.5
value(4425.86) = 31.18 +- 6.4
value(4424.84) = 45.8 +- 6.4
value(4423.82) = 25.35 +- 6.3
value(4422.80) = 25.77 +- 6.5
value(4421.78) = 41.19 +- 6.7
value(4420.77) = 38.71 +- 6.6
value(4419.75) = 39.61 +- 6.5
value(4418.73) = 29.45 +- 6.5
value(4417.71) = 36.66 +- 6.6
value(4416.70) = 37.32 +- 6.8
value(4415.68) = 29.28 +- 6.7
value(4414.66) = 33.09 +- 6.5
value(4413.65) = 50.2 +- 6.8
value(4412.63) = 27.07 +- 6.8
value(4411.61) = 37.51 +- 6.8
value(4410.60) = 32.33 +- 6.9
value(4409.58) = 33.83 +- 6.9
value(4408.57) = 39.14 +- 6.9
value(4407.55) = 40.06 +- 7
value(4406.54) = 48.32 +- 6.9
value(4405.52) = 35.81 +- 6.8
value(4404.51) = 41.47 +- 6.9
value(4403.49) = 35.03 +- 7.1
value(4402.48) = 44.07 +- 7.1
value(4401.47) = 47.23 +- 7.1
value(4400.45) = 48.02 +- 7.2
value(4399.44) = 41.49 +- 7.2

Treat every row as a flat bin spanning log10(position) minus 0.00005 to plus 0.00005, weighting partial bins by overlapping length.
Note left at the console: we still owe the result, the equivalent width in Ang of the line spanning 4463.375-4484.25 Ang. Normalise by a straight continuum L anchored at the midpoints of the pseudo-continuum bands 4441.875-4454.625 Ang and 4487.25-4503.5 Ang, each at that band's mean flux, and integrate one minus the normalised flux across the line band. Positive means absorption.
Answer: 1.0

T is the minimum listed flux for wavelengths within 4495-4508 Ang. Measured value 15.01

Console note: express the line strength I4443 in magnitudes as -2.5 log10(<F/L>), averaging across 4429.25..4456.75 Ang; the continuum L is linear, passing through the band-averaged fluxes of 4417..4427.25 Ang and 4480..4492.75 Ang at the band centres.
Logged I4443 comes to 0.12 mag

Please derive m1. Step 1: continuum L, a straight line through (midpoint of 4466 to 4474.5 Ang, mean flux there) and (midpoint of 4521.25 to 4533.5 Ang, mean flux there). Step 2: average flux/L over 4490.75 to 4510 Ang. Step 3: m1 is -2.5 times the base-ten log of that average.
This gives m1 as 0.08 mag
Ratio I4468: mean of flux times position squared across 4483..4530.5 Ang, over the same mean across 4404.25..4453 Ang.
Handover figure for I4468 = 0.92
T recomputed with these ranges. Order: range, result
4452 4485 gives 19.06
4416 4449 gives 20.07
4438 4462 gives 19.67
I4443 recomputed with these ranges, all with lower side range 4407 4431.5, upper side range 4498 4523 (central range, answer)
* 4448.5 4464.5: 0.071 mag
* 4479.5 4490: 0.040 mag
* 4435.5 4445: 0.069 mag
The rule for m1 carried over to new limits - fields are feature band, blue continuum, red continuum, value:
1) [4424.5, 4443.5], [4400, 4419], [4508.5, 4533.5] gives 0.125 mag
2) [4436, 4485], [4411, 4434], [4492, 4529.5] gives 0.084 mag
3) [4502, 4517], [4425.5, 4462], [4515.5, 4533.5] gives 0.144 mag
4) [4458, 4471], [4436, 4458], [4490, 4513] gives -0.057 mag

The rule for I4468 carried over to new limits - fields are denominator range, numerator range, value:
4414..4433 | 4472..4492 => 0.86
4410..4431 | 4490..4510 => 0.84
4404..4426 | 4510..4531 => 0.86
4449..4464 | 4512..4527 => 1.03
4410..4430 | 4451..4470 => 0.90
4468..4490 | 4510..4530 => 1.04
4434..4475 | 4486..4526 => 1.00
